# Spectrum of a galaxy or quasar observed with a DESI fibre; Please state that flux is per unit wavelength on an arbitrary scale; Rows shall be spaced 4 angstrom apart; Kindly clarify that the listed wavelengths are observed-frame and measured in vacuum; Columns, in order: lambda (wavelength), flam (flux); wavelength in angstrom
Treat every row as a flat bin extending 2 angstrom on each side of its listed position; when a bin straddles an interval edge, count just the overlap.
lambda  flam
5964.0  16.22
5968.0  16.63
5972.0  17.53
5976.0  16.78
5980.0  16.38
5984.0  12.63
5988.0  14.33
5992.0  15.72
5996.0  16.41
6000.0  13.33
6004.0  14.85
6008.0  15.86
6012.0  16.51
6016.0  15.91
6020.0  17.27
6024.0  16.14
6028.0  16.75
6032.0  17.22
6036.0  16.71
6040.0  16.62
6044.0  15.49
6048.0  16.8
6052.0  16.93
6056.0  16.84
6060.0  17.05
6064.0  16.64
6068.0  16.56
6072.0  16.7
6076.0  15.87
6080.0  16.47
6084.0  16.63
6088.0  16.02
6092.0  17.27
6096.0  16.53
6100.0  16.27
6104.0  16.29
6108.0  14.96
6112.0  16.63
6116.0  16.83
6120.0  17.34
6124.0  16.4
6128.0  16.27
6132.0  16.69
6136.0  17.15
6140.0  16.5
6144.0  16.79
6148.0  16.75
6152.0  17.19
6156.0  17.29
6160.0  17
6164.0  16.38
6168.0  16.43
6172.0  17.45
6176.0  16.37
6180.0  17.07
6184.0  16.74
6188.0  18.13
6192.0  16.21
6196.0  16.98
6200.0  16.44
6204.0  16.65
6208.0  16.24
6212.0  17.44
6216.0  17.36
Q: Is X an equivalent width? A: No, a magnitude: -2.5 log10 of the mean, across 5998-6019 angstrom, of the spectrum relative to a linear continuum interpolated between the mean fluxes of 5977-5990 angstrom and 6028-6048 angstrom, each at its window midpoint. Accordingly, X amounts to 0.01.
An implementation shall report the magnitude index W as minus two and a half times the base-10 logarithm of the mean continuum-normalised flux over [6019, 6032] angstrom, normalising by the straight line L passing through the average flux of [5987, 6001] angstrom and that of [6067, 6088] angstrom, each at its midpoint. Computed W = -0.08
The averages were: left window 15.1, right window 16.4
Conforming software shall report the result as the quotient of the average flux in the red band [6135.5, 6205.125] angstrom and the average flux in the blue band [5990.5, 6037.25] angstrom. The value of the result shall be 1.05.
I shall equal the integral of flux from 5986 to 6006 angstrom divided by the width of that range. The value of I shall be 14.9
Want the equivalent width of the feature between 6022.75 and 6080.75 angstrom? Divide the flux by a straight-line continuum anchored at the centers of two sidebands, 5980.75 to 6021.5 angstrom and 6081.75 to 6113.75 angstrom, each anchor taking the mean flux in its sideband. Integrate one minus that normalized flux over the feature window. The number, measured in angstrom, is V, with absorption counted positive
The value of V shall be -2.80 angstrom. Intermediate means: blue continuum 15.3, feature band 16.6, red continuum 16.3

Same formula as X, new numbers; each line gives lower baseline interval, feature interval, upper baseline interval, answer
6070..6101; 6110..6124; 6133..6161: -0.009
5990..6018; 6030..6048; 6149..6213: -0.051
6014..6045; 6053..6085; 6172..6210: 0.000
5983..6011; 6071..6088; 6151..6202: -0.037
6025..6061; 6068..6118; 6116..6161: 0.026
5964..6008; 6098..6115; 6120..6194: 0.024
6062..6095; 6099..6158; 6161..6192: 0.005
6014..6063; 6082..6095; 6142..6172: 0.007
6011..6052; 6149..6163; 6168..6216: -0.017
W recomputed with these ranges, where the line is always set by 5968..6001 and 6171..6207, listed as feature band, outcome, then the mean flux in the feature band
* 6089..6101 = -0.028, 16.7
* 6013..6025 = -0.048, 16.5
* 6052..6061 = -0.062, 16.9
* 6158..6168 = 0.003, 16.6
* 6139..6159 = -0.021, 16.9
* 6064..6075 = -0.032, 16.6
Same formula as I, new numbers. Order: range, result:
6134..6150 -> 16.8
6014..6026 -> 16.4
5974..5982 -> 16.6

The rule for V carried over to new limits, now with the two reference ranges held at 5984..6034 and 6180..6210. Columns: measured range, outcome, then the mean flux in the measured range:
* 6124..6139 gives -0.2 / 16.6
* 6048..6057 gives -0.5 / 16.9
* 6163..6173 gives -0.1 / 16.7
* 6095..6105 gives -0.1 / 16.4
